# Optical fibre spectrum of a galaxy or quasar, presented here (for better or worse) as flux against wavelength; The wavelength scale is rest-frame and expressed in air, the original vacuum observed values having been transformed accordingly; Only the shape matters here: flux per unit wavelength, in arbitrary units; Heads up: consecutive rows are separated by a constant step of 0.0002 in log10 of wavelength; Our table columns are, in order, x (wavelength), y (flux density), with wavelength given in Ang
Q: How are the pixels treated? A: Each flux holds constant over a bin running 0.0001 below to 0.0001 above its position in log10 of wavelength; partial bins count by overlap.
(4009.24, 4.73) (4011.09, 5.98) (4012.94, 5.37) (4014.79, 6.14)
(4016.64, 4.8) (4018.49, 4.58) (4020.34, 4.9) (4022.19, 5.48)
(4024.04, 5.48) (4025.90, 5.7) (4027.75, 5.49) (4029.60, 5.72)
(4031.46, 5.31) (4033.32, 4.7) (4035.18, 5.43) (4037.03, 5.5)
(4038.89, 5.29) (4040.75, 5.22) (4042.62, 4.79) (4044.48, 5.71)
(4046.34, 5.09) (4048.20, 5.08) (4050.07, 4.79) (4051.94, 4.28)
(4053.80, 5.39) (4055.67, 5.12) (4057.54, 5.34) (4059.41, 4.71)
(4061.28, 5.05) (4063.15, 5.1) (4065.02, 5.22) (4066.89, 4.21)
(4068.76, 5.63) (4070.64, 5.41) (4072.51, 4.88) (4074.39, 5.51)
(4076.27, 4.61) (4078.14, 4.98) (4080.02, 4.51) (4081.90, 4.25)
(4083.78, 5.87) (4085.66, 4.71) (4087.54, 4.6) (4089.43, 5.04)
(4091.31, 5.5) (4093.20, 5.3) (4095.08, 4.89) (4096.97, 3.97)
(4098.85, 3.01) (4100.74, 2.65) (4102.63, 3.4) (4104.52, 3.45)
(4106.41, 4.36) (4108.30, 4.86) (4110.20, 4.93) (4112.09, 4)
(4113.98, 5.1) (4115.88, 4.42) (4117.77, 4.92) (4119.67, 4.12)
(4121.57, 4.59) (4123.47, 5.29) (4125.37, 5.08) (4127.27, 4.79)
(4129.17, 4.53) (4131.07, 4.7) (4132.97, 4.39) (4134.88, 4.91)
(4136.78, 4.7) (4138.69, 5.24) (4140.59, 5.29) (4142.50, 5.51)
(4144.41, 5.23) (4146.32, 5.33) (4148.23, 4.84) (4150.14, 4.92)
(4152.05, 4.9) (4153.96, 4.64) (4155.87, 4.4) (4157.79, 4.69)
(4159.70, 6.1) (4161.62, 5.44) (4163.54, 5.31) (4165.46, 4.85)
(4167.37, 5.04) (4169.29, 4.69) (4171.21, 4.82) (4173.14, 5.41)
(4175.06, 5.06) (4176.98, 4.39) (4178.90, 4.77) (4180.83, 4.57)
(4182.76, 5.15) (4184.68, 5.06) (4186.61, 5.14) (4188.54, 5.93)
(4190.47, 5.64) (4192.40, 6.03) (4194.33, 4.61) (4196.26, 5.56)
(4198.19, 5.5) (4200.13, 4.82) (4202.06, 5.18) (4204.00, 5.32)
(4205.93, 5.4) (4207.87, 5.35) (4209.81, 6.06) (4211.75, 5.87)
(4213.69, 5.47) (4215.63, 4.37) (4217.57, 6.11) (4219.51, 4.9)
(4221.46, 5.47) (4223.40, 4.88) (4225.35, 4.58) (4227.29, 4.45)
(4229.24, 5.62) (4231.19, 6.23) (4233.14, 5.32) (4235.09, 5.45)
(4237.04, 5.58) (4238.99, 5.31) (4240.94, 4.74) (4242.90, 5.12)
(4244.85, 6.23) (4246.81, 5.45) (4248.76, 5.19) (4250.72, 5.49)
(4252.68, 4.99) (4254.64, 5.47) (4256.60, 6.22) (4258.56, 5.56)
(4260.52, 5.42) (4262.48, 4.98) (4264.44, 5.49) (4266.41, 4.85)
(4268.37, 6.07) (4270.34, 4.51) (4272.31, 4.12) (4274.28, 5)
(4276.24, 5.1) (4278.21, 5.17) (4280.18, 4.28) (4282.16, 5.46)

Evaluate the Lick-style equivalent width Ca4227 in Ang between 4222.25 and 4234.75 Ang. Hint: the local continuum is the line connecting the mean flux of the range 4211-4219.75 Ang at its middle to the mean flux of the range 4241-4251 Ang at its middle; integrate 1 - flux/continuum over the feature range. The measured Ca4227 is 0.5 Ang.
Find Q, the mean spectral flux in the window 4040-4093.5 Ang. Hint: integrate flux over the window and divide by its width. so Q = 5.03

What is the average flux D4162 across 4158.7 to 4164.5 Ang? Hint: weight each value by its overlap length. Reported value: 5.61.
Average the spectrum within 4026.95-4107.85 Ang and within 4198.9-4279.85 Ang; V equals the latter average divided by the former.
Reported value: 1.1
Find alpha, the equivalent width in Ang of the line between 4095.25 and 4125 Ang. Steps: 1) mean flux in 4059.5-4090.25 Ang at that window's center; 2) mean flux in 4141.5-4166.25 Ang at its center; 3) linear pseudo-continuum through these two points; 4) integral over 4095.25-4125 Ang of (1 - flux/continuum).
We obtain 4.6 Ang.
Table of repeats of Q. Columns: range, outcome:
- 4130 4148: 5.02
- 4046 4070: 5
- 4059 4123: 4.64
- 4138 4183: 5.02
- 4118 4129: 4.76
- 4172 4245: 5.27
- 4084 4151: 4.66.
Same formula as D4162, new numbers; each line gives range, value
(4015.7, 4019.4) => 4.7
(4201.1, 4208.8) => 5.31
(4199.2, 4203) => 5.01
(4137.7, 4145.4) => 5.31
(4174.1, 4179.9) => 4.74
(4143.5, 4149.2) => 5.13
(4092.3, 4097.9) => 4.72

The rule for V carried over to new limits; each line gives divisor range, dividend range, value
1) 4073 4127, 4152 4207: 1.12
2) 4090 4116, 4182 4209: 1.25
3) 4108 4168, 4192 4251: 1.09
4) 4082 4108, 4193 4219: 1.23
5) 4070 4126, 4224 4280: 1.14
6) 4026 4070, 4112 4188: 0.96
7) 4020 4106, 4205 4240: 1.09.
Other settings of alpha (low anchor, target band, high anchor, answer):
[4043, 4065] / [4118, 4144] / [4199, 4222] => 1.7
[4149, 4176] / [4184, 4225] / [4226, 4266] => -1.1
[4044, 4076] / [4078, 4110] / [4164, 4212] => 4.2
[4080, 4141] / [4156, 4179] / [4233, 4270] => -0.6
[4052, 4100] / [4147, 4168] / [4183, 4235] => 0.6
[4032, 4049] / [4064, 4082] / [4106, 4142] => 0.3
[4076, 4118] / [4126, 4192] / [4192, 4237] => -1.3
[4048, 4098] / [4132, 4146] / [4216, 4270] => 0.2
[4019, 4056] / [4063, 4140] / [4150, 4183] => 6.3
